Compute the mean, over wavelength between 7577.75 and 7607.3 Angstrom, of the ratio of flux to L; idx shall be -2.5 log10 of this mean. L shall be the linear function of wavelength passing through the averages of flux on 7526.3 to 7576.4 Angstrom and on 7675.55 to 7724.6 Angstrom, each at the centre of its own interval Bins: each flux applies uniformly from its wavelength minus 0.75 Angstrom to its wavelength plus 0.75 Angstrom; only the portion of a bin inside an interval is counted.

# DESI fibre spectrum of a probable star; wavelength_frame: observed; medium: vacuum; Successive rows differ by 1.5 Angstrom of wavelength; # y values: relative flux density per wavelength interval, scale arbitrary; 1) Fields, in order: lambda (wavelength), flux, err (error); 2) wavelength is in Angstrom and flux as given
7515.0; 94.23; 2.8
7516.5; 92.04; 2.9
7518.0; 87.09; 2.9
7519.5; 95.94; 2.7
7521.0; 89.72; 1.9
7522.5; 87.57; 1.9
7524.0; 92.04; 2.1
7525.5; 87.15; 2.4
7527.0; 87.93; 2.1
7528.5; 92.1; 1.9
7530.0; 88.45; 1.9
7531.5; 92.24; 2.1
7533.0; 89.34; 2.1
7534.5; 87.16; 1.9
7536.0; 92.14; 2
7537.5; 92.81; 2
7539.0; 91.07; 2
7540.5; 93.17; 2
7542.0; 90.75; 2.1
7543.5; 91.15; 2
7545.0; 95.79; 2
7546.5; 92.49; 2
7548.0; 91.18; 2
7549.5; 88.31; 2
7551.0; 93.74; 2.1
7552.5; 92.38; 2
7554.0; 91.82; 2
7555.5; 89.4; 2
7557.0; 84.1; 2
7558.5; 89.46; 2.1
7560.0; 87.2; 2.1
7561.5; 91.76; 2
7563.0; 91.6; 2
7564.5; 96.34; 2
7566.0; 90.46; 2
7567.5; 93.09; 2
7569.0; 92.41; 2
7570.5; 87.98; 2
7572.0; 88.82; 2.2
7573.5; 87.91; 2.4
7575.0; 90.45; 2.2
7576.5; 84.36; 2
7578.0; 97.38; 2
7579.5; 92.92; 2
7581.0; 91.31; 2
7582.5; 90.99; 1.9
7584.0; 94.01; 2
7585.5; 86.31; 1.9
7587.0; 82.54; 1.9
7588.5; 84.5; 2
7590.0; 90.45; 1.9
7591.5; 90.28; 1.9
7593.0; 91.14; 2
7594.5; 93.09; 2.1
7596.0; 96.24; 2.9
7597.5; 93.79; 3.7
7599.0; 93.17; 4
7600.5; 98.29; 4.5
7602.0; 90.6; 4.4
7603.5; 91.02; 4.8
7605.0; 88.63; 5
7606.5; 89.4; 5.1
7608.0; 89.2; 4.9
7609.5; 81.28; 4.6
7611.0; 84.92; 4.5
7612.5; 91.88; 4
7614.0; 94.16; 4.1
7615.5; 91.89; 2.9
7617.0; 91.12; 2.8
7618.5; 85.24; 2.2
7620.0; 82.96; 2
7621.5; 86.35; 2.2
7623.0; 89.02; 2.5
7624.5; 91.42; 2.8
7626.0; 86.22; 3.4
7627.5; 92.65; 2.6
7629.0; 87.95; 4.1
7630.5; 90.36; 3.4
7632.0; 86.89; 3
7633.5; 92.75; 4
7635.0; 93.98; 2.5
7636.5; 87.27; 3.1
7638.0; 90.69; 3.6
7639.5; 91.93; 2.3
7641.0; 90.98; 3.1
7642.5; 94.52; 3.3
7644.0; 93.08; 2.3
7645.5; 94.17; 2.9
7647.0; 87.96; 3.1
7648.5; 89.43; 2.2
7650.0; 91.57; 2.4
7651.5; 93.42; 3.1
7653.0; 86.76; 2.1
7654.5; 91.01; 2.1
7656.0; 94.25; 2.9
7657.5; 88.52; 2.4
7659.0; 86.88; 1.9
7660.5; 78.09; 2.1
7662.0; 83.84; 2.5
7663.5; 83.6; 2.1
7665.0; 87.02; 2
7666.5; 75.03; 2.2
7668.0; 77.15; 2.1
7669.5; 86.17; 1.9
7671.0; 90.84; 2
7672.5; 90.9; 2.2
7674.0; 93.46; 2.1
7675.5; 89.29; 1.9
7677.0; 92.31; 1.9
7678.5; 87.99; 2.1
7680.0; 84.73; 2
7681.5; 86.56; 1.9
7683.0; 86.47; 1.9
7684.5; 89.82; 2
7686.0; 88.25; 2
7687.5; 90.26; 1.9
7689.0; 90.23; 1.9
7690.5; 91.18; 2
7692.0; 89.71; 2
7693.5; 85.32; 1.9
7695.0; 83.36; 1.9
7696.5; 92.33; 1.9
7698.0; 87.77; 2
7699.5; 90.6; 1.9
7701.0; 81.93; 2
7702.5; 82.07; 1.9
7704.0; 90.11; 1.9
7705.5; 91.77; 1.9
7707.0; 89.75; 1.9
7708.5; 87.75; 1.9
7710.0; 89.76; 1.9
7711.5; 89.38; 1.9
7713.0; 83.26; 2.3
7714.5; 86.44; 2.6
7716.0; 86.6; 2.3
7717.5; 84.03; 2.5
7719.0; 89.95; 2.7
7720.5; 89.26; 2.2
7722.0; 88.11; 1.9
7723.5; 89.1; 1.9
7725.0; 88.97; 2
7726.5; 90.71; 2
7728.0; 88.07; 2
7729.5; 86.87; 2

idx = -0.02 mag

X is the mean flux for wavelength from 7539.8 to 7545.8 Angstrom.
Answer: 92.7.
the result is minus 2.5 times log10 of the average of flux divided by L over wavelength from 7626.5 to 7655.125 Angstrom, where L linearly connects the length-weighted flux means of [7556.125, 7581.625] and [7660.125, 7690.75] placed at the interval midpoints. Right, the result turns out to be -0.035 mag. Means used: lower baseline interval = 90.4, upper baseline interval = 86.9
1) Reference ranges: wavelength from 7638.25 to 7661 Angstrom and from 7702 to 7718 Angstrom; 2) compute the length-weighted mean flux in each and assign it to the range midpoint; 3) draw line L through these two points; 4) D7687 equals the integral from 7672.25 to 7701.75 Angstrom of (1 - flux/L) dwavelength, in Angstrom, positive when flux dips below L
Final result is 0.0 Angstrom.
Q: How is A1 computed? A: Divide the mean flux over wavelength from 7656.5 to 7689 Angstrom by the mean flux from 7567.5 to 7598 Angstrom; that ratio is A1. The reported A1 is 0.96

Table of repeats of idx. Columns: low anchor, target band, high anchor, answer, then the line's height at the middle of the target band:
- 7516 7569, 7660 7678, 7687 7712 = 0.04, 88.9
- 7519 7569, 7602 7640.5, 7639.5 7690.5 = 0.00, 89.3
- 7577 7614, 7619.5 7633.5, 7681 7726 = 0.02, 89.9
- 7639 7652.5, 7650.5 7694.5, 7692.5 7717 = 0.03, 89.8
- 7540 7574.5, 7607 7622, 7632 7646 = 0.04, 91.6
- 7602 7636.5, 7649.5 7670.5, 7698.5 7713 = 0.03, 88.5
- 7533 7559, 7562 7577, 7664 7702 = 0.00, 90.4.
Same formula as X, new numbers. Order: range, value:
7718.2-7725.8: 89.1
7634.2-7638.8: 90.7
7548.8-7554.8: 91.6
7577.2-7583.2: 93.1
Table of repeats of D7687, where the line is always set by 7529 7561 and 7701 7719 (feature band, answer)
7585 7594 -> 0.2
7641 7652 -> -0.4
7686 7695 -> -0.1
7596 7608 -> -0.4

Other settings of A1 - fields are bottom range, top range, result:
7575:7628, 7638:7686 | 0.98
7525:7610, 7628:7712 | 0.98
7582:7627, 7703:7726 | 0.98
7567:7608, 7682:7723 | 0.97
